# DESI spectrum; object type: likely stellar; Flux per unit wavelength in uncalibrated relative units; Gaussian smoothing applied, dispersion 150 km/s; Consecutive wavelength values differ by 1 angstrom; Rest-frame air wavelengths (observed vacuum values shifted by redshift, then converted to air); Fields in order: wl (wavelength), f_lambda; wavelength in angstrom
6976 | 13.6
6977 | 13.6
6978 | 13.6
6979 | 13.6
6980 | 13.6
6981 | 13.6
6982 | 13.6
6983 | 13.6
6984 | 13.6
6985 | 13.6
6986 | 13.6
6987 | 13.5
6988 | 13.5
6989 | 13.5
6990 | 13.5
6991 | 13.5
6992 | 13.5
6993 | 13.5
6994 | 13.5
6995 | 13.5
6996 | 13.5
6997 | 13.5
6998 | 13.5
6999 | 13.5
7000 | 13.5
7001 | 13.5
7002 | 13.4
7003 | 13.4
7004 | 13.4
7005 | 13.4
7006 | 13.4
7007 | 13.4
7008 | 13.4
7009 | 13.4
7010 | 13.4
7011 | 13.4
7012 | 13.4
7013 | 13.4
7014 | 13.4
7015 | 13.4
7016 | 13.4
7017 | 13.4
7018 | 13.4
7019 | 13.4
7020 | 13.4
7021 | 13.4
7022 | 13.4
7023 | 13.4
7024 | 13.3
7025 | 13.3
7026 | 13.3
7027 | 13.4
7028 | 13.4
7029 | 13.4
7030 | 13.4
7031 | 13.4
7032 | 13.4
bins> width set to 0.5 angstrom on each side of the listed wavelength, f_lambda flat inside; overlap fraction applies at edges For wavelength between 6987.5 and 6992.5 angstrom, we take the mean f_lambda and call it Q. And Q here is 13.5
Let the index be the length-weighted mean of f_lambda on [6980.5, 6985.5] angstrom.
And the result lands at 13.6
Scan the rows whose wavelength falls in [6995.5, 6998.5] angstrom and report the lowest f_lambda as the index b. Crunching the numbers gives 13.5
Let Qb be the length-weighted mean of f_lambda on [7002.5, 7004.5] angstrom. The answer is 13.4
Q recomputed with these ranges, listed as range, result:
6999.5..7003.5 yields 13.4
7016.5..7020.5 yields 13.4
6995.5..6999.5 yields 13.5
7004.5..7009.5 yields 13.4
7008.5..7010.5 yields 13.4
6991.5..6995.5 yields 13.5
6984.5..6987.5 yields 13.6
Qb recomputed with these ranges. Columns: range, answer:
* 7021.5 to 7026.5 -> 13.3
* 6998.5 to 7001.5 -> 13.5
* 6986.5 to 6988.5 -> 13.5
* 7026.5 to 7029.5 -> 13.4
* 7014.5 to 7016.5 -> 13.4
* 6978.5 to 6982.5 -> 13.6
